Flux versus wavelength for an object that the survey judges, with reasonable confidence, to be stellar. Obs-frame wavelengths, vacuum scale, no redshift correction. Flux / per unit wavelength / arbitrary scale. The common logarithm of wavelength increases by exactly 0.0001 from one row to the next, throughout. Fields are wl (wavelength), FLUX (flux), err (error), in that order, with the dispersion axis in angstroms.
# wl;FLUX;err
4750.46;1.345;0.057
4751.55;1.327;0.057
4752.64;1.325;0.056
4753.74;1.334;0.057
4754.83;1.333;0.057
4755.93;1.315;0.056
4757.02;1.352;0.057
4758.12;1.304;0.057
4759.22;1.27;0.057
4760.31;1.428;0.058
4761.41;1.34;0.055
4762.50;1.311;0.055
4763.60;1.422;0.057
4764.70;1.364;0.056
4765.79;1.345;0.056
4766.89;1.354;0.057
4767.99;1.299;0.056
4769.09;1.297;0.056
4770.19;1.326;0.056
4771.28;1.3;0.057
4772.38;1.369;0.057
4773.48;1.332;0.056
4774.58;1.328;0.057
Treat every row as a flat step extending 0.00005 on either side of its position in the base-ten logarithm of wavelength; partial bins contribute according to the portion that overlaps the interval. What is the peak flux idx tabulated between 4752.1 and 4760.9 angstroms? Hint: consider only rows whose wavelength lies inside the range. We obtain 1.428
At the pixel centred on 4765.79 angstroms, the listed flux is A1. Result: 1.345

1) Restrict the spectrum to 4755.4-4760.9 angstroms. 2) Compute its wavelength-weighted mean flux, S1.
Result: 1.33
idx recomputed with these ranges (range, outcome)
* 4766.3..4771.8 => 1.354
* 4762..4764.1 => 1.422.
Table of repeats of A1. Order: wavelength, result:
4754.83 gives 1.333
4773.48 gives 1.332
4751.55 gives 1.327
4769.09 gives 1.297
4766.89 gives 1.354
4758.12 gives 1.304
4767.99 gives 1.299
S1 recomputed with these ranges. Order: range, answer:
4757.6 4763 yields 1.33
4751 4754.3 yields 1.33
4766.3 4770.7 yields 1.32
